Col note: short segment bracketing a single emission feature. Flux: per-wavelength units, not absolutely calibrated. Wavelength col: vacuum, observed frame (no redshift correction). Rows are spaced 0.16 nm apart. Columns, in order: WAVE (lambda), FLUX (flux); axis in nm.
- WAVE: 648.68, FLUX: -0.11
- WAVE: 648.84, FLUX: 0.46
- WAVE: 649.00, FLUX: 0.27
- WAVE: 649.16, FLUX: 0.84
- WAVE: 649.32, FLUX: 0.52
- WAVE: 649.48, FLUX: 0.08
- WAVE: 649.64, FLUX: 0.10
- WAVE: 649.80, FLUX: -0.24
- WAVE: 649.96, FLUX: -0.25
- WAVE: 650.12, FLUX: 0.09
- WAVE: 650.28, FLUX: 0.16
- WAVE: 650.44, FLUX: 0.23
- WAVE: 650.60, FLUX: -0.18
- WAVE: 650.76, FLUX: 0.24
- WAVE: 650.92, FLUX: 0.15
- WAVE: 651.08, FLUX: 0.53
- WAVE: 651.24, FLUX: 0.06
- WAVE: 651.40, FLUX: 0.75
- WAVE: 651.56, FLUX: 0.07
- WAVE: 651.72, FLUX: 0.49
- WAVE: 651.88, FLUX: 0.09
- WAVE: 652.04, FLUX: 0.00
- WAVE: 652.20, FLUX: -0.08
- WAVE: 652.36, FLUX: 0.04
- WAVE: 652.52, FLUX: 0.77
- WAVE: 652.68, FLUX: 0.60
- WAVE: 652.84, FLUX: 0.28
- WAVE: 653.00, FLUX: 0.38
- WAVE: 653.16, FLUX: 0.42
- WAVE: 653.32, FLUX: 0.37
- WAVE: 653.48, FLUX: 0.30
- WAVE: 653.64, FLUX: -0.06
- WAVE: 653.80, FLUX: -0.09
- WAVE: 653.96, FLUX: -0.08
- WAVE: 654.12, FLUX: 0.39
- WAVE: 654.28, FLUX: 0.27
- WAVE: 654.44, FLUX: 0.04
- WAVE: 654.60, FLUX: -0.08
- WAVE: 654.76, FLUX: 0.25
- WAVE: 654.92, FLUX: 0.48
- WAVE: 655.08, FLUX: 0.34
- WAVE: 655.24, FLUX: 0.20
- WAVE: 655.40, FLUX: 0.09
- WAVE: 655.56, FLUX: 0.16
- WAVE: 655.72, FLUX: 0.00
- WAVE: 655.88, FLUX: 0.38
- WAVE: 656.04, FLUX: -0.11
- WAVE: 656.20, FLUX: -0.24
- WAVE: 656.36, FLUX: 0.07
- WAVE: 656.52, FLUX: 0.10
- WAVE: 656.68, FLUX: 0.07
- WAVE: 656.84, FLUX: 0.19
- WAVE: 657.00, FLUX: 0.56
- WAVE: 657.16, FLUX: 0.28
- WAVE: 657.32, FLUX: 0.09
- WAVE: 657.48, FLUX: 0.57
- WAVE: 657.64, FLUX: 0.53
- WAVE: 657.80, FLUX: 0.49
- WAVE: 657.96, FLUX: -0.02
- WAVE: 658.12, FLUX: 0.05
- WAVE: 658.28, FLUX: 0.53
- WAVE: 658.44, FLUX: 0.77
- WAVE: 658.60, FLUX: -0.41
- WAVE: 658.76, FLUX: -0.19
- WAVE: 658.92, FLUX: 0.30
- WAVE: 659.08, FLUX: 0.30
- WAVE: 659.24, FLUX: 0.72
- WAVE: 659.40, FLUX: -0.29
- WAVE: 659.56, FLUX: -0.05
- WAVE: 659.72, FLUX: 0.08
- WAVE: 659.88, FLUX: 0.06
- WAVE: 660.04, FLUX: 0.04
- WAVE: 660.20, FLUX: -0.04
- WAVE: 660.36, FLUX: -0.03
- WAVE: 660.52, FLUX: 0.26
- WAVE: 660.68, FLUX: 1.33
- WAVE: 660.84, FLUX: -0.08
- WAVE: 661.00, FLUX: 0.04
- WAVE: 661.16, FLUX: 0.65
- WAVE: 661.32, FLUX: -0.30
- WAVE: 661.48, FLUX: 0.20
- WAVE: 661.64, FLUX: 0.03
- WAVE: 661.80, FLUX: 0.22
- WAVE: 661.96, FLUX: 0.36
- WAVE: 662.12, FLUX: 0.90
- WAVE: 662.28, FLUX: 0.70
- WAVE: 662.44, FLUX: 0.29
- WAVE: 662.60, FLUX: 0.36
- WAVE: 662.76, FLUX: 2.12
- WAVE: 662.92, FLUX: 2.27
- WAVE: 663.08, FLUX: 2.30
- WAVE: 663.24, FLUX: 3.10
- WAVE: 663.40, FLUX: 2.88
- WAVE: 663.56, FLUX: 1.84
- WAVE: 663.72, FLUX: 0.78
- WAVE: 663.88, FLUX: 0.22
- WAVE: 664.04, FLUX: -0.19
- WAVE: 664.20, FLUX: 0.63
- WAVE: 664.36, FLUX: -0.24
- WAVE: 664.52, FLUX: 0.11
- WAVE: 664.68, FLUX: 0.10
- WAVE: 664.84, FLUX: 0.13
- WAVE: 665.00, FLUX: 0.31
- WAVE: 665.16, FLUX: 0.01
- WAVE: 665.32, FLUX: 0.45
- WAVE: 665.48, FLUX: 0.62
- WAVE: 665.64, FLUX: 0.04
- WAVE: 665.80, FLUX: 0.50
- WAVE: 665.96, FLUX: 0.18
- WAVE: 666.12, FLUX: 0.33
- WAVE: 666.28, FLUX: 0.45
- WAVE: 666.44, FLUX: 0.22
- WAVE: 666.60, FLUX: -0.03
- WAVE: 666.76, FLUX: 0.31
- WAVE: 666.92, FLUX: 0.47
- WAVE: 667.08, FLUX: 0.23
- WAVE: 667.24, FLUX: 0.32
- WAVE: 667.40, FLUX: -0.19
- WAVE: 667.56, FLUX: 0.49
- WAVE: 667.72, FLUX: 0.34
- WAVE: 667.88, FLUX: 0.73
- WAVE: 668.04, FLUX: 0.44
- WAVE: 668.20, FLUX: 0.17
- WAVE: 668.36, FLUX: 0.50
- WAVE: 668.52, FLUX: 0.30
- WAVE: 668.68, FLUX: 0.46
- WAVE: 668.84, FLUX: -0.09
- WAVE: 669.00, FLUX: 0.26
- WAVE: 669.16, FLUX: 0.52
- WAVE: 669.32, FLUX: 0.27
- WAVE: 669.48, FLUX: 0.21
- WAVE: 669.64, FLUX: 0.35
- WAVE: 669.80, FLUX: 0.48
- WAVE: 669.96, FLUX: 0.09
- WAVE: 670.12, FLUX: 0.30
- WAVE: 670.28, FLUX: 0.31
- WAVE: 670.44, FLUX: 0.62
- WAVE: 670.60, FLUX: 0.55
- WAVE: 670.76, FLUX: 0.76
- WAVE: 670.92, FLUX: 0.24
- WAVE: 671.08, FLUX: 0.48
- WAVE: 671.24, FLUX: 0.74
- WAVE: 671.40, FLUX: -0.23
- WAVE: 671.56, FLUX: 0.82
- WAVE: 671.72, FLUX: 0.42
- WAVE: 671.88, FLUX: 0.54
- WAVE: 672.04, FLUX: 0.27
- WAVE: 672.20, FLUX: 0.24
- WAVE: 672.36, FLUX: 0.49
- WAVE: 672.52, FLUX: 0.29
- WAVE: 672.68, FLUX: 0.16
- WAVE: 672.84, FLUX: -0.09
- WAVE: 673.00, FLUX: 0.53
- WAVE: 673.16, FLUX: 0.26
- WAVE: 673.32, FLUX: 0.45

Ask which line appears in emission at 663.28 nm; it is [O II]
